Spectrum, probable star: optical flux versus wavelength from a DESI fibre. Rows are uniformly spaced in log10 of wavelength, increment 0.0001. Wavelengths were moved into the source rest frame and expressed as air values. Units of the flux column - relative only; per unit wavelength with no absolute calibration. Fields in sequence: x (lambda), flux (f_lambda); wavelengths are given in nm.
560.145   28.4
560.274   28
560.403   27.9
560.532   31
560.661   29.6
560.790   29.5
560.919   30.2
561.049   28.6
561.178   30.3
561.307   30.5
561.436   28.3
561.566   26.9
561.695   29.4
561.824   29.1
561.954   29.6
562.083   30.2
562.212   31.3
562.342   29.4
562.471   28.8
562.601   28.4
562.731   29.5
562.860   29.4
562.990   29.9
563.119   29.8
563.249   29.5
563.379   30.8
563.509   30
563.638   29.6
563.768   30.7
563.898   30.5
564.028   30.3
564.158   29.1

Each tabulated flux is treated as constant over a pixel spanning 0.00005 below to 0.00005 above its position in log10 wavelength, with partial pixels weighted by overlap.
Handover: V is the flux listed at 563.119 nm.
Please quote 29.8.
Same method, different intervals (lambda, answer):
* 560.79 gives 29.5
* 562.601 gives 28.4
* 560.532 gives 31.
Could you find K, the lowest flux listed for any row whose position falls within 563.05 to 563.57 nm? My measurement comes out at 29.5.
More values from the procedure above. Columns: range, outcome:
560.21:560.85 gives 27.9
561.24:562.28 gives 26.9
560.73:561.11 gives 28.6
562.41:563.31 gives 28.4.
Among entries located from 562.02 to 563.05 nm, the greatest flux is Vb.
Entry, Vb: 31.3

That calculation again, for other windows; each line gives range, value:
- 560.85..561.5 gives 30.5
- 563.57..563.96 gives 30.7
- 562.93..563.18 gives 29.9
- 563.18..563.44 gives 30.8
